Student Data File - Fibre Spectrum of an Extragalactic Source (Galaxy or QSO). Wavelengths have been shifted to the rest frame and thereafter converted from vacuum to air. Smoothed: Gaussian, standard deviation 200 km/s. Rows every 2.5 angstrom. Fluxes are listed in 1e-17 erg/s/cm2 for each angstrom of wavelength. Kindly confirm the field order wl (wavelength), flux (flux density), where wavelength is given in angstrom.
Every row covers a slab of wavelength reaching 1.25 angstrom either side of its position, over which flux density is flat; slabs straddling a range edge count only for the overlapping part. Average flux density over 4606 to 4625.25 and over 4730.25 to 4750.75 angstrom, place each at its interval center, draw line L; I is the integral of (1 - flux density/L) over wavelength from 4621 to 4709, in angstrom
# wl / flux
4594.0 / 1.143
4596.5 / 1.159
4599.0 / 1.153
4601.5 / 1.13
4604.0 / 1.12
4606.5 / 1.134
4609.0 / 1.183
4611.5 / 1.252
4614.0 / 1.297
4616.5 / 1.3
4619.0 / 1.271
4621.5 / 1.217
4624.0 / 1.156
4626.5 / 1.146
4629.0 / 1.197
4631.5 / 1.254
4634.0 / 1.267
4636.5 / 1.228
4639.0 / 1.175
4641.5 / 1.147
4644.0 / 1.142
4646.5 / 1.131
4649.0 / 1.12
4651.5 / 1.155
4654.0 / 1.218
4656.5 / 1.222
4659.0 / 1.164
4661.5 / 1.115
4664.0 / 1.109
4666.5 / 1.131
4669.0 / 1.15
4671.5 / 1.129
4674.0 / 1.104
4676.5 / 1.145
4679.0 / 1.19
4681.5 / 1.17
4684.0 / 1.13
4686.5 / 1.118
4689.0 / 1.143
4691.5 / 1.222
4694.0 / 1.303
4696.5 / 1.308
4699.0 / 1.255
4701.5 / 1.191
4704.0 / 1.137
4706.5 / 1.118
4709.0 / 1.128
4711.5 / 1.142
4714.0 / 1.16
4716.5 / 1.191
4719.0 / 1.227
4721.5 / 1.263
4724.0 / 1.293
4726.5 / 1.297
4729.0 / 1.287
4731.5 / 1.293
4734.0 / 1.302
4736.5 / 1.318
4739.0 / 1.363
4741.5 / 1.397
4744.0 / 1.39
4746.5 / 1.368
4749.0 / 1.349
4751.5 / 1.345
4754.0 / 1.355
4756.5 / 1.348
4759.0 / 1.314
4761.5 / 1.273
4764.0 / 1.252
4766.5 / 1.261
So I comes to 7.06 angstrom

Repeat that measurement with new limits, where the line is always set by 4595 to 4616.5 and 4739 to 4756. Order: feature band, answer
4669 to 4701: 2.57 angstrom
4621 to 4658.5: 1.35 angstrom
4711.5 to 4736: 1.52 angstrom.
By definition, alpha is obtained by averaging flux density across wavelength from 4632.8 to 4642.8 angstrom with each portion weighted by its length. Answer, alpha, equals 1.2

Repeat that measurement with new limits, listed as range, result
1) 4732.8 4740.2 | 1.33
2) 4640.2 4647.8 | 1.14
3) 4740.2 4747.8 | 1.38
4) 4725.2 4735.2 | 1.29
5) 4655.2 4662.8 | 1.17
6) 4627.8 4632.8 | 1.23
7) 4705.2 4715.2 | 1.14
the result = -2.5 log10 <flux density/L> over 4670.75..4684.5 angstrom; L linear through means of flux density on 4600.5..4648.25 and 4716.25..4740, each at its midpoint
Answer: 0.09 mag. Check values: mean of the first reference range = 1.2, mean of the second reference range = 1.29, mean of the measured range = 1.15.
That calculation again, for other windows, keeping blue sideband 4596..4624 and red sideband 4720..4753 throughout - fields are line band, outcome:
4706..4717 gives 0.14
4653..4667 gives 0.08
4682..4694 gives 0.10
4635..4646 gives 0.05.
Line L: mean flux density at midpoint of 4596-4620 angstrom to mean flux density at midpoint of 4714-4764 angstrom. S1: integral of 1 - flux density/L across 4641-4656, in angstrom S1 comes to 0.9 angstrom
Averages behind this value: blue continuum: 1.2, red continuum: 1.31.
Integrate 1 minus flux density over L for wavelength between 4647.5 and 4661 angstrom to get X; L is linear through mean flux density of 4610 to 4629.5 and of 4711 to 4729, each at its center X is 0.65 angstrom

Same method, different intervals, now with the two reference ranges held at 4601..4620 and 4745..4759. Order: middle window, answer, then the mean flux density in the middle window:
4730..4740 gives 0.13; 1.32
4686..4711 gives 2.03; 1.19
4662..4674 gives 1.35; 1.13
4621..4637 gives 0.30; 1.21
